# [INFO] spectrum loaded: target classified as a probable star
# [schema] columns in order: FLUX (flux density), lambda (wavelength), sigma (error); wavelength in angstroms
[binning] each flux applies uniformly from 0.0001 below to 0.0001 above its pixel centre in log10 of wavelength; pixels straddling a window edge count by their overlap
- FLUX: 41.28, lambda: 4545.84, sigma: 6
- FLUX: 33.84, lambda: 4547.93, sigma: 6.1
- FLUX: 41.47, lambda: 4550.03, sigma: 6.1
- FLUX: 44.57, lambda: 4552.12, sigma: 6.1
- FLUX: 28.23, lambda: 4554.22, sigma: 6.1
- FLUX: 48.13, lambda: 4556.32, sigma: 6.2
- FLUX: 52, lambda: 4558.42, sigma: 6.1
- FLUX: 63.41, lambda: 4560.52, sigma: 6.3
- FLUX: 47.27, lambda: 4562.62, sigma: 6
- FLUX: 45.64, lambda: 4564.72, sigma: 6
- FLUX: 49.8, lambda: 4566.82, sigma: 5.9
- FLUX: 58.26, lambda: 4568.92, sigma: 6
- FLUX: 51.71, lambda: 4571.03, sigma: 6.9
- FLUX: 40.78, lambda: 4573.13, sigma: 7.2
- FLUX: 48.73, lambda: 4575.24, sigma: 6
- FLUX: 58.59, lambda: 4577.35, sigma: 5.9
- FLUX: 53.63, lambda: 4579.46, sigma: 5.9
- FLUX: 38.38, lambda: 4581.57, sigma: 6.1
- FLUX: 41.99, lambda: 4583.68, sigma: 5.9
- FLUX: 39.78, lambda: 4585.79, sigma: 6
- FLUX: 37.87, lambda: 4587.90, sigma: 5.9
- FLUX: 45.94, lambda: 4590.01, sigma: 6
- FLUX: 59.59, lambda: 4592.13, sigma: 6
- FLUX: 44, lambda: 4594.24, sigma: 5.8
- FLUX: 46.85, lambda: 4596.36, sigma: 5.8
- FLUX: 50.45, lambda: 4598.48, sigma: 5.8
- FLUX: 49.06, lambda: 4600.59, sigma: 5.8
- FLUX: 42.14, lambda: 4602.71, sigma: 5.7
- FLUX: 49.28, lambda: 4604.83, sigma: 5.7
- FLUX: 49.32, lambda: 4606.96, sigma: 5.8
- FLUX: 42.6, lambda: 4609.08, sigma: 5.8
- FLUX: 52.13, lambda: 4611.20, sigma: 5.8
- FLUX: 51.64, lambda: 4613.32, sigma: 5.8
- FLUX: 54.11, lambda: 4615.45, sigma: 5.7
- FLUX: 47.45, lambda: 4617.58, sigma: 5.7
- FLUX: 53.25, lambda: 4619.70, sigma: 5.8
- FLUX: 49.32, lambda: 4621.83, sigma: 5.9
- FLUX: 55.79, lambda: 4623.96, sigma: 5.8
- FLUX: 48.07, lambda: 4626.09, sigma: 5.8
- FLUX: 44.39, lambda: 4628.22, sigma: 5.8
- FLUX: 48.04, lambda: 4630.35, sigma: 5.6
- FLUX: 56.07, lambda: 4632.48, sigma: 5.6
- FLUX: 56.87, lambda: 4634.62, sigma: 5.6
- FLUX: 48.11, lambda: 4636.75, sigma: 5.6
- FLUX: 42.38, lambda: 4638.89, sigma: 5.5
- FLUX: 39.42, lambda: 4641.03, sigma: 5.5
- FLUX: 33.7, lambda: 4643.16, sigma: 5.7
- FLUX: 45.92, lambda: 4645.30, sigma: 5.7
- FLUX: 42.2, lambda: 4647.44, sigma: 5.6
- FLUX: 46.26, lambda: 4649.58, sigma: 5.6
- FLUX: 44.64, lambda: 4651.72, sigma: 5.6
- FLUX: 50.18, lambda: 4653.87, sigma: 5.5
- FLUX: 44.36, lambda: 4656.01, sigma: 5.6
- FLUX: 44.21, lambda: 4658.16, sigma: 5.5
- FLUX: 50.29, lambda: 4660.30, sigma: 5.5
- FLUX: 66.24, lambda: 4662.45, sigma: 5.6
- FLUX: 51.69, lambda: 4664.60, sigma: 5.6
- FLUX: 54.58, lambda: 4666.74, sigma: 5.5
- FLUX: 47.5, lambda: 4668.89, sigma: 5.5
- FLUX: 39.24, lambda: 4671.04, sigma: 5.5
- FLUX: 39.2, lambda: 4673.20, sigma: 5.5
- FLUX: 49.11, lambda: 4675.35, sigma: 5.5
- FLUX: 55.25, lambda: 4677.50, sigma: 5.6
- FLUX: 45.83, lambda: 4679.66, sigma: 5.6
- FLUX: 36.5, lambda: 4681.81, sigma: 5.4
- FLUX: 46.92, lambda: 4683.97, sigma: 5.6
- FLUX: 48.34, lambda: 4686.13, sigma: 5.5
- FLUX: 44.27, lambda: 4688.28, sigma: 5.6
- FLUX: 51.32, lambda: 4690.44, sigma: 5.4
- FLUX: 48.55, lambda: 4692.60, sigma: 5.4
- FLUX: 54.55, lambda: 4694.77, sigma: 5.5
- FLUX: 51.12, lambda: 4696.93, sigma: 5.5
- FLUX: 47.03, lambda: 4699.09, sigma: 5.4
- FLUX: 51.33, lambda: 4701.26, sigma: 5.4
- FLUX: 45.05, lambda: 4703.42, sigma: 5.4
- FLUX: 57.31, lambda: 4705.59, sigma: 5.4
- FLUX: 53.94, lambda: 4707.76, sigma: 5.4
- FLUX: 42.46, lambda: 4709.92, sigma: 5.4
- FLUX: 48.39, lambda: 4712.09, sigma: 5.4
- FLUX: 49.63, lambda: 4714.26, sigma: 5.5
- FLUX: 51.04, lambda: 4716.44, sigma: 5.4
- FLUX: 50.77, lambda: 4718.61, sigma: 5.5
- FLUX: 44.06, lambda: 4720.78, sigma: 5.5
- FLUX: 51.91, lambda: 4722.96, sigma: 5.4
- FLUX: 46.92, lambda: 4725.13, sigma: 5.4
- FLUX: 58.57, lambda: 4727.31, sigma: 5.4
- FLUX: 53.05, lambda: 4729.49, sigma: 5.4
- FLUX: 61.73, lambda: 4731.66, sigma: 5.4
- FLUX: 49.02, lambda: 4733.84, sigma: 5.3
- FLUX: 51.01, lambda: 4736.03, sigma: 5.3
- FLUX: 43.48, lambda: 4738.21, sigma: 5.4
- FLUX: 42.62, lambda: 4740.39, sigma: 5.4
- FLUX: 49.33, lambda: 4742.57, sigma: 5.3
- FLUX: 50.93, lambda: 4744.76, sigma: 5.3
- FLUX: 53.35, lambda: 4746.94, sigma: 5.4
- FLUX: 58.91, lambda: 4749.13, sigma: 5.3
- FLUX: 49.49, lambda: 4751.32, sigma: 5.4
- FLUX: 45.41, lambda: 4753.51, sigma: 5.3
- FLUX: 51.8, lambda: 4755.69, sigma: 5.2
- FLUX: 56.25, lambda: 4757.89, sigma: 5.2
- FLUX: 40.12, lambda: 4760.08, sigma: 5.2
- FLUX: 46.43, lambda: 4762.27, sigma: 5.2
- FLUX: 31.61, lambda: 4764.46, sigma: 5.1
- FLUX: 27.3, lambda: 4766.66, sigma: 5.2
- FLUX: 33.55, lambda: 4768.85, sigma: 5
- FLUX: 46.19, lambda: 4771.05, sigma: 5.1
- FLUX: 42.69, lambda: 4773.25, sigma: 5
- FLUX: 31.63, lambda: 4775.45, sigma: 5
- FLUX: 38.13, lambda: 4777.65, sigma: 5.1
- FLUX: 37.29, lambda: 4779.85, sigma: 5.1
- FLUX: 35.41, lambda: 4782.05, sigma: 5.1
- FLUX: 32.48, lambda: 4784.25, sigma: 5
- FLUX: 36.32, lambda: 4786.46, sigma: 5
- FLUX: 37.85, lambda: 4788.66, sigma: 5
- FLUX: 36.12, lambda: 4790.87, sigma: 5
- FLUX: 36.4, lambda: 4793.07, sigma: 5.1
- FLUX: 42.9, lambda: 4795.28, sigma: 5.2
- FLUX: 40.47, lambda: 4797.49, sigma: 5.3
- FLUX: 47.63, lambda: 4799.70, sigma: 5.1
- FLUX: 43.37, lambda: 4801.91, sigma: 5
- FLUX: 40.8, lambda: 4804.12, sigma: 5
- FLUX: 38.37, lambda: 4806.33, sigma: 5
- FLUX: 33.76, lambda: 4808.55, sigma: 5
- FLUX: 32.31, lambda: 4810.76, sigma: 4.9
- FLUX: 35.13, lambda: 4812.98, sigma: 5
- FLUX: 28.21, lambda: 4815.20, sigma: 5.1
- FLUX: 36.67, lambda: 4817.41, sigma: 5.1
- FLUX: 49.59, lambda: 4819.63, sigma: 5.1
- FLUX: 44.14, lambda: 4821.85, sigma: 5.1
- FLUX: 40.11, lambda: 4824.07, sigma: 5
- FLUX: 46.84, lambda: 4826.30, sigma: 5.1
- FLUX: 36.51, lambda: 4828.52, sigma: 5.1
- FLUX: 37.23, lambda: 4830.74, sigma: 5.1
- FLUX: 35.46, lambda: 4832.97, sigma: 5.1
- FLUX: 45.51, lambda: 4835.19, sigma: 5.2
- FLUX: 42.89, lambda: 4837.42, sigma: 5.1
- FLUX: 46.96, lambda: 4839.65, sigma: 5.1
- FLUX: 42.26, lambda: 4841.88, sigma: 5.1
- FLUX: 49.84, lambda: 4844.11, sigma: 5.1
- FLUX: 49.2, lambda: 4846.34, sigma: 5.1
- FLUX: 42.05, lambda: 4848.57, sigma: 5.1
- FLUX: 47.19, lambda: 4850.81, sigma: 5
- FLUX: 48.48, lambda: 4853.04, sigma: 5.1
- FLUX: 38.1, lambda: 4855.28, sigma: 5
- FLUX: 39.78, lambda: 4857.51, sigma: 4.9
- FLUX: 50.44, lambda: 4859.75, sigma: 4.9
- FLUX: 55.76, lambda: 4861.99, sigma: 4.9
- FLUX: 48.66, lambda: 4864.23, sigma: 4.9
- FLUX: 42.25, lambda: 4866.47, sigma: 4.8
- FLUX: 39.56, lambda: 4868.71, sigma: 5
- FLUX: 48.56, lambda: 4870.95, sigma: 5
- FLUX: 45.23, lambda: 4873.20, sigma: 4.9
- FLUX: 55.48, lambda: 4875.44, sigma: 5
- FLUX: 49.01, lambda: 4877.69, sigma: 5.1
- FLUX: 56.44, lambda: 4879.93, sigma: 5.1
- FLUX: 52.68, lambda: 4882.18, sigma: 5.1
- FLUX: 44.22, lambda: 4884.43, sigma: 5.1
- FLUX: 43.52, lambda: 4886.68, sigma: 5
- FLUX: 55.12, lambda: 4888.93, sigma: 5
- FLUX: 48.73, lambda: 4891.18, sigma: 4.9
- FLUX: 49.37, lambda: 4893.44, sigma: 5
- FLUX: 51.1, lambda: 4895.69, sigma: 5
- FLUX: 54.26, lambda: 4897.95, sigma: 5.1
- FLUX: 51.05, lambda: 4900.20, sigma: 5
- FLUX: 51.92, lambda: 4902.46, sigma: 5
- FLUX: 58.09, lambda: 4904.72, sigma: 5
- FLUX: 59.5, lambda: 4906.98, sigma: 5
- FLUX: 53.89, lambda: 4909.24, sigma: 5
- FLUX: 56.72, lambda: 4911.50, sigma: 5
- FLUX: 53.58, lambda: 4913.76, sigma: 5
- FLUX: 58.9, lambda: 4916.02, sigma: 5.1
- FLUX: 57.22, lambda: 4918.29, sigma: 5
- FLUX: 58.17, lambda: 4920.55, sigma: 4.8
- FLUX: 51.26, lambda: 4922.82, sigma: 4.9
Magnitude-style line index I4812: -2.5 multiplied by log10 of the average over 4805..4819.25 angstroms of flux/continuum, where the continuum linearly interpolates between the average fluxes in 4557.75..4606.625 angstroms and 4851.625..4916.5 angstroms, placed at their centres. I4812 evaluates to 0.385 mag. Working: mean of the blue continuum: 48.5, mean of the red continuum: 50.3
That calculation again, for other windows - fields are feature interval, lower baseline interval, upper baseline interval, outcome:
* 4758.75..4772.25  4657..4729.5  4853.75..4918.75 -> 0.30 mag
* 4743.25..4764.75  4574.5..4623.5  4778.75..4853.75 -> -0.15 mag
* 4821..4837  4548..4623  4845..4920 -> 0.22 mag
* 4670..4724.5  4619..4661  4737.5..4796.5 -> -0.08 mag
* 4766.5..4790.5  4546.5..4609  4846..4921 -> 0.32 mag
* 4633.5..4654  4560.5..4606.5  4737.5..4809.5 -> 0.03 mag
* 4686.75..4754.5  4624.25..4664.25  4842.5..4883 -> -0.06 mag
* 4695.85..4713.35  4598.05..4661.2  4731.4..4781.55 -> -0.08 mag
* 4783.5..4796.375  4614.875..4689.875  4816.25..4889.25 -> 0.24 mag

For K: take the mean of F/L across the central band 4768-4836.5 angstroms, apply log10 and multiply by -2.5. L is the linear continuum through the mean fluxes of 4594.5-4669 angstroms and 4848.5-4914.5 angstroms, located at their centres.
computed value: 0.264 mag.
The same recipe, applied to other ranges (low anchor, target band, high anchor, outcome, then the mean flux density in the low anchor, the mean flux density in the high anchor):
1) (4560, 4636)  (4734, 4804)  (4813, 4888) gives 0.09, 49.1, 44.7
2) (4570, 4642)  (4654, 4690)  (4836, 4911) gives 0.01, 48.2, 48.9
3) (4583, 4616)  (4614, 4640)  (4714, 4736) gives -0.05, 47.3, 51.7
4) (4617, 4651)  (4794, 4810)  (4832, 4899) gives 0.16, 47.3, 47.3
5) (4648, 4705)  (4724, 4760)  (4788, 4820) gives -0.18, 48.2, 38.4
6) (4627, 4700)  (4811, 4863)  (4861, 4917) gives 0.18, 47.5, 51.3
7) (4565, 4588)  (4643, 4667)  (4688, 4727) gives 0.02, 47.6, 49.7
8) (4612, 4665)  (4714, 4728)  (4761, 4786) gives -0.21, 48.6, 36.6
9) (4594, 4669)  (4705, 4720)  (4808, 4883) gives -0.08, 48.5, 44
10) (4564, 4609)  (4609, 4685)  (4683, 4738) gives 0.02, 47.6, 50.2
